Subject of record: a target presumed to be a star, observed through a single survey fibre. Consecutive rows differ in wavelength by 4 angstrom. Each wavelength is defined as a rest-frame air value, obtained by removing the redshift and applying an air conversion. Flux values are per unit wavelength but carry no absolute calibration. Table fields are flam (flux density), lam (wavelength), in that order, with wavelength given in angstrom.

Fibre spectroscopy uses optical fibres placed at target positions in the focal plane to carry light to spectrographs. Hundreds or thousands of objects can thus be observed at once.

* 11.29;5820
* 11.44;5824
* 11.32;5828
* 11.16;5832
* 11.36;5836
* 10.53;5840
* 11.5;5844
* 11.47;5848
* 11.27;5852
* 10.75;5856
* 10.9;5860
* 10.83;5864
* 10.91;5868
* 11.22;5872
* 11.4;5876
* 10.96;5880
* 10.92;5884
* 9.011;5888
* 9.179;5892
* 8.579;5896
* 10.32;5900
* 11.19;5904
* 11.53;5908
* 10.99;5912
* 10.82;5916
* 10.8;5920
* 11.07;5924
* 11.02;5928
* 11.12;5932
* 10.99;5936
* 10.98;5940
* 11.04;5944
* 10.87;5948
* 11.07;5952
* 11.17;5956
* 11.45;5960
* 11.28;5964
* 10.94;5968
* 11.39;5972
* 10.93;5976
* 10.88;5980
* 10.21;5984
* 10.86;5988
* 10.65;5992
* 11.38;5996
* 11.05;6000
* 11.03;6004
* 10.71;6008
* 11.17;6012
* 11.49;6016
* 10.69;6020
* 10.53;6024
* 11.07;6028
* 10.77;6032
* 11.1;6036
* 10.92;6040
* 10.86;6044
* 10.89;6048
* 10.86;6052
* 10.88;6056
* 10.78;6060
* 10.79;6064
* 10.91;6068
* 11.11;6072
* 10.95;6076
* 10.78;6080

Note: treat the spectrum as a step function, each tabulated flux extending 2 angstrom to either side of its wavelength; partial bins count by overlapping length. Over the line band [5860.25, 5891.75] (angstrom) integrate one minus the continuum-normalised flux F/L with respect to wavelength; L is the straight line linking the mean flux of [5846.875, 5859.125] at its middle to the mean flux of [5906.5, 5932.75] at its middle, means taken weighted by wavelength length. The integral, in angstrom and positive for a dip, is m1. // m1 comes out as 1.2 angstrom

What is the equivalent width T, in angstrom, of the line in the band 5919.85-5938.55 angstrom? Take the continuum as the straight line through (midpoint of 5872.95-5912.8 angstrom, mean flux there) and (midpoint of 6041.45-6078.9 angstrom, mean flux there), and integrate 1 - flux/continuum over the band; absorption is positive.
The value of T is -0.9 angstrom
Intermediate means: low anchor 10.4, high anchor 10.9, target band 11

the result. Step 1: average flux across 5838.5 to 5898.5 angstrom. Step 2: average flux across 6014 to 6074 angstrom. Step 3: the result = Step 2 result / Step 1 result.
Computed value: 1.0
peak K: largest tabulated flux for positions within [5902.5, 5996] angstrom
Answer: 11.53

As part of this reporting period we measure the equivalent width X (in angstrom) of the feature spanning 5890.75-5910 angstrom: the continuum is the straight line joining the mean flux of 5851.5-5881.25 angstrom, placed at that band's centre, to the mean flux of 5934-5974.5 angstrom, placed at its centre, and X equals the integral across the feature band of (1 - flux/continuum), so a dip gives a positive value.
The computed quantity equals 1.50 angstrom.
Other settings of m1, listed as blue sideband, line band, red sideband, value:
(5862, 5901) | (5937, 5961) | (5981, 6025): -1.0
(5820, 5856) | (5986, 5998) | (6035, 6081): 0.0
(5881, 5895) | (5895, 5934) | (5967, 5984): -2.8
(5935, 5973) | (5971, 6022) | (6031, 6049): 0.3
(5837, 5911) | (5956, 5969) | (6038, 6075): -0.5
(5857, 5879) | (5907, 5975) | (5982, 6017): -0.6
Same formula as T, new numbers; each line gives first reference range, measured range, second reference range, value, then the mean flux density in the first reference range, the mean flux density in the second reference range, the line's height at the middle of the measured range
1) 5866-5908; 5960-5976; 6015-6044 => -0.7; 10.4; 10.9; 10.7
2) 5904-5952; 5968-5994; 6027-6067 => 0.3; 11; 10.9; 11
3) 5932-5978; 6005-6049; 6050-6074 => 0.1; 11.1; 10.9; 11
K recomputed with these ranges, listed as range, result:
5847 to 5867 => 11.47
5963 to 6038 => 11.49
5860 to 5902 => 11.4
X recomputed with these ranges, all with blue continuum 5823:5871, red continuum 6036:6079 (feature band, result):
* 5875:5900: 2.5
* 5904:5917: -0.1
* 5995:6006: -0.2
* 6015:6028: 0.1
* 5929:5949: 0.0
